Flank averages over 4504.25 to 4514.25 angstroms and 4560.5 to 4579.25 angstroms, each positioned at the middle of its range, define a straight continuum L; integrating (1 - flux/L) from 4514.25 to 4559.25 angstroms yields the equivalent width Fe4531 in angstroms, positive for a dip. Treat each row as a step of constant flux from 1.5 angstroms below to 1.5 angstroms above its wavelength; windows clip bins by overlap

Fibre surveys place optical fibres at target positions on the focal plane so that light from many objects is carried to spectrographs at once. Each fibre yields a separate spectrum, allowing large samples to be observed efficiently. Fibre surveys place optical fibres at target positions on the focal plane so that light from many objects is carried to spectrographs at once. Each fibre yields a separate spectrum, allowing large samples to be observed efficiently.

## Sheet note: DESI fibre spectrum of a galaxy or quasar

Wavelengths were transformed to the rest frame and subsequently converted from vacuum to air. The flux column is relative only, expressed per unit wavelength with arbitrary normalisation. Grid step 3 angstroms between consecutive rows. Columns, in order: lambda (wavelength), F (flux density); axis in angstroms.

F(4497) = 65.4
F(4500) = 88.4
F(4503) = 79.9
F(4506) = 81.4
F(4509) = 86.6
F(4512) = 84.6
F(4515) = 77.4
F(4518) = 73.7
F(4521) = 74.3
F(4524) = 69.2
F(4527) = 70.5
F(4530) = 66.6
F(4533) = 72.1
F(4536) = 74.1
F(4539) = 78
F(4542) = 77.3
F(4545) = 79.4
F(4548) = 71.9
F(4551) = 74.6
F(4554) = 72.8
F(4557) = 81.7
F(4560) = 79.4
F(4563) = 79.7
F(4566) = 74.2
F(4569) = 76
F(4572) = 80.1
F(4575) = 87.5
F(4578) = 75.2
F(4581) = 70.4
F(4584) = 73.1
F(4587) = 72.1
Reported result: 3.9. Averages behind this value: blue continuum 83.6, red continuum 78.9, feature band 74.3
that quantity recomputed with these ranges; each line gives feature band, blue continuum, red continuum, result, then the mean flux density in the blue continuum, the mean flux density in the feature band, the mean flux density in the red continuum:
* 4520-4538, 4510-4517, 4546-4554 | 1.5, 80.9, 71.2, 73.6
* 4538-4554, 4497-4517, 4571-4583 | 0.7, 81.5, 75.9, 78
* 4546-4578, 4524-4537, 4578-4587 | -2.7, 70.5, 77.7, 72.4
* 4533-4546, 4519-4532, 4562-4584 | -0.7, 70.4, 76.5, 77.2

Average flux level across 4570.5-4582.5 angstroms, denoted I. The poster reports 78.3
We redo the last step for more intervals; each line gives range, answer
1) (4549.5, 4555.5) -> 73.7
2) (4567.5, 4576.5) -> 81.2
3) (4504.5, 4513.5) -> 84.2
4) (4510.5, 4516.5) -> 81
